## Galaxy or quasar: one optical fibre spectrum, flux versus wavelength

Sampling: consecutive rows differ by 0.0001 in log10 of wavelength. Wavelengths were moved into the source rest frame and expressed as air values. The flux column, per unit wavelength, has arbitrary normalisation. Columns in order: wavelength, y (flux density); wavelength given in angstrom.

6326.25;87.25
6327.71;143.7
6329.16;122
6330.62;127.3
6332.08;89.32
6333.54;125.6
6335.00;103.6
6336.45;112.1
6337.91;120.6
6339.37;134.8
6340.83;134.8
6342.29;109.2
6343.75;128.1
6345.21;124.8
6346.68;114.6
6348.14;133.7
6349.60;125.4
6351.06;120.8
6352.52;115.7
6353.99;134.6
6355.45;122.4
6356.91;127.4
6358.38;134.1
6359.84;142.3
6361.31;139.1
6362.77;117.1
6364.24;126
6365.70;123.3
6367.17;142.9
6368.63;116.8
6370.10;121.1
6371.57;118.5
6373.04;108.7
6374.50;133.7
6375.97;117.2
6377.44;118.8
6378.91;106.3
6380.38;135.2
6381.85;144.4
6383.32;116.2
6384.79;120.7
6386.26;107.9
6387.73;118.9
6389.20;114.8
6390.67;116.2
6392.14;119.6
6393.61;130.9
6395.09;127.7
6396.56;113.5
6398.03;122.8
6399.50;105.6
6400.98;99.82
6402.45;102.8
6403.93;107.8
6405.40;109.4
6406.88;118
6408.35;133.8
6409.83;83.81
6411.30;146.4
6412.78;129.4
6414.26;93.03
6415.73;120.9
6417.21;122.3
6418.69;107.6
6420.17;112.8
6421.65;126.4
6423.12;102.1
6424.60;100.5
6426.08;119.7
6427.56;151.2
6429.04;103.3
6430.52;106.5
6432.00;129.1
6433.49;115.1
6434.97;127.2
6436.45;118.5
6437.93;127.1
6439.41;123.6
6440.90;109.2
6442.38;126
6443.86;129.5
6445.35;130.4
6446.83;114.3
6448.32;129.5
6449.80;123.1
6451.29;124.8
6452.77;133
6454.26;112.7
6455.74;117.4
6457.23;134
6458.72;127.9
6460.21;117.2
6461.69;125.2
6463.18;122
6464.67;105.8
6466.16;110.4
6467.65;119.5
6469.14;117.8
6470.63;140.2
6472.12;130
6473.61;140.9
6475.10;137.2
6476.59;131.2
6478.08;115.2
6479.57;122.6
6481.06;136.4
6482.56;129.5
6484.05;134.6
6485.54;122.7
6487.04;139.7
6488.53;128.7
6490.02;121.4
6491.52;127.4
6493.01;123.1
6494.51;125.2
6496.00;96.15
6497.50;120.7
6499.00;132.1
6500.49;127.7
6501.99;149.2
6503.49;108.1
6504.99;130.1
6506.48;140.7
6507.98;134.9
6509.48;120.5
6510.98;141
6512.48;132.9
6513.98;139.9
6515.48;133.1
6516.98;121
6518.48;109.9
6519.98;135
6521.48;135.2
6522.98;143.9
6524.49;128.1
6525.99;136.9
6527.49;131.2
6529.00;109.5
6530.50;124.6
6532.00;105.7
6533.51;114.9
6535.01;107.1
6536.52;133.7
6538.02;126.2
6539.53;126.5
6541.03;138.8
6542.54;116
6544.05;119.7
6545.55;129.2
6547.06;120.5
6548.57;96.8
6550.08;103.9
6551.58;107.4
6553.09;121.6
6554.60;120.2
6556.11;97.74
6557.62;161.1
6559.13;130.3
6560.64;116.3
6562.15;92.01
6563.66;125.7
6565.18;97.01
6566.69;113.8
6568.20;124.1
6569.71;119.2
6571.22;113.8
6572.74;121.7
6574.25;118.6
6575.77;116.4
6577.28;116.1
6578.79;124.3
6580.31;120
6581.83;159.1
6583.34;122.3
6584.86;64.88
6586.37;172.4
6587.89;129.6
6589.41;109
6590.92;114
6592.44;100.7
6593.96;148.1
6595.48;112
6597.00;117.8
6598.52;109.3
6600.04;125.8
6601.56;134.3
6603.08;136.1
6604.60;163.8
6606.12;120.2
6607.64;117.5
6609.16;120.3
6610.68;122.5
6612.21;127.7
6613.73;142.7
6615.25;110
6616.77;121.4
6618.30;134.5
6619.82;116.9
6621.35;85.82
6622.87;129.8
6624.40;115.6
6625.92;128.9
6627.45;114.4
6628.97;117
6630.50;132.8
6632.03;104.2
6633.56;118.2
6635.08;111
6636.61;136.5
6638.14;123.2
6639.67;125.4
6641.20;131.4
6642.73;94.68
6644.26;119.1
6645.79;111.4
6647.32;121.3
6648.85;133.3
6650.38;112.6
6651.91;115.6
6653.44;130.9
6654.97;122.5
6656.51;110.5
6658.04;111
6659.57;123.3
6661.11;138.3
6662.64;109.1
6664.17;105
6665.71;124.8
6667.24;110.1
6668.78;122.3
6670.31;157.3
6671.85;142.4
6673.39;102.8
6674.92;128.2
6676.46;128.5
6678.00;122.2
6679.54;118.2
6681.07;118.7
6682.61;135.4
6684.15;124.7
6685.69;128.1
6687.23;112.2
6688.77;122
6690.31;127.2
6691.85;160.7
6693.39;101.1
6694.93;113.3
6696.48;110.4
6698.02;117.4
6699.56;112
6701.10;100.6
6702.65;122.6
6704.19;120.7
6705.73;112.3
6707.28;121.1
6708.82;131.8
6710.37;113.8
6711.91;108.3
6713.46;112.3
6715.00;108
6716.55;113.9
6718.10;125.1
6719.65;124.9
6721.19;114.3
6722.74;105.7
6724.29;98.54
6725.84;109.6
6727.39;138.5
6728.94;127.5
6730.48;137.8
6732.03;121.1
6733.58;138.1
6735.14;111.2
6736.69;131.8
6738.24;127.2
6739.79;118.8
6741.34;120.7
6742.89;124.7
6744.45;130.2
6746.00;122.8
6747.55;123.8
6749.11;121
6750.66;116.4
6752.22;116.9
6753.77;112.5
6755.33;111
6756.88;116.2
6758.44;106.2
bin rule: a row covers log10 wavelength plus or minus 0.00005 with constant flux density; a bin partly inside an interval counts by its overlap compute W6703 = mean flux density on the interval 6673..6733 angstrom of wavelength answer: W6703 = 119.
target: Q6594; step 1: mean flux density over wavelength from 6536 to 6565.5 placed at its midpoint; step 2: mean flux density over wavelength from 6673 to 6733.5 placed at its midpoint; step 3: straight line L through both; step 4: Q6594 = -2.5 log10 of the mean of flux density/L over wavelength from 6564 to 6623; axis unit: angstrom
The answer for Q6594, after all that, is -0.02 mag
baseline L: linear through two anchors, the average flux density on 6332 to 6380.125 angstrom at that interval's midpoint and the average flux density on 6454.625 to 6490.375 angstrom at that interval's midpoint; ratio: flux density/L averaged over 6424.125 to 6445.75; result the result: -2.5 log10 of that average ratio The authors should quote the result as 0.03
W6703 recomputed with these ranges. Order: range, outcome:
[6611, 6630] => 121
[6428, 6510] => 125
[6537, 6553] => 119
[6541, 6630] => 121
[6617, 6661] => 119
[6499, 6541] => 128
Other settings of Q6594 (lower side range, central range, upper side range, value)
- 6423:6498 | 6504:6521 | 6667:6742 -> -0.07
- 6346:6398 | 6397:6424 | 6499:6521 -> 0.11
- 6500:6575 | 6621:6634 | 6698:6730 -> 0.02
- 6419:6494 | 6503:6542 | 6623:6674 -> -0.04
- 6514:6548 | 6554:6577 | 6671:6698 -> 0.06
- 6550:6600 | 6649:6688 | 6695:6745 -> -0.03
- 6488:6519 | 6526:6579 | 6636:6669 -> 0.05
